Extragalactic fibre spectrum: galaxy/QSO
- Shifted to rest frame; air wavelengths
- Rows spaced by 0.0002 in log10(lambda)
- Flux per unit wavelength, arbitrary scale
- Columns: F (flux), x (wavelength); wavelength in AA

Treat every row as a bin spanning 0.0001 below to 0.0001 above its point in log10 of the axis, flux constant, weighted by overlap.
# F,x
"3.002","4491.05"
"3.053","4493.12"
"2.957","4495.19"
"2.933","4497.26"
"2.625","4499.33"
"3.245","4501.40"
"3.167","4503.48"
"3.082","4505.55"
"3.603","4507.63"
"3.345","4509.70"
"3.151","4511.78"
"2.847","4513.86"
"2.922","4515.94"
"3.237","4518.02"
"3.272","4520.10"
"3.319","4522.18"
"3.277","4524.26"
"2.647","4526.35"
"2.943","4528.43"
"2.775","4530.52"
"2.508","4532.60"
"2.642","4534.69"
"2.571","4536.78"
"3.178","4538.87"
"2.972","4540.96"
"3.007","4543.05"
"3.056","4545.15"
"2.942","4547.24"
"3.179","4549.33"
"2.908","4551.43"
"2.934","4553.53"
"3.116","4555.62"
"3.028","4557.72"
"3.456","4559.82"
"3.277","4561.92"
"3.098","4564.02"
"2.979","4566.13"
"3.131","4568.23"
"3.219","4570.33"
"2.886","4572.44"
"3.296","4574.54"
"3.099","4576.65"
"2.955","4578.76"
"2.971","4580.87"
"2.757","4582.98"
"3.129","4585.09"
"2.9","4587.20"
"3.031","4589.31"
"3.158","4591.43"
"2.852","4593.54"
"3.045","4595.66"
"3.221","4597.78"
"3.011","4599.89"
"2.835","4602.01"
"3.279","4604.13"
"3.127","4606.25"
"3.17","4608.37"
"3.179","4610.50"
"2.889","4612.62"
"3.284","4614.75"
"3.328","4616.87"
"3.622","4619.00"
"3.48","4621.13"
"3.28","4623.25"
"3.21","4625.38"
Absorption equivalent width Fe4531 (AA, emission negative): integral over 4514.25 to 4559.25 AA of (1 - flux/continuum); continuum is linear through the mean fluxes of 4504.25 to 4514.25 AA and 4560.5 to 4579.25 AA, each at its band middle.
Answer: 2.8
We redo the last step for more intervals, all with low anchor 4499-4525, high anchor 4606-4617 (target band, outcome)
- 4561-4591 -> 1.0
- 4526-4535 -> 1.3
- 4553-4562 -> 0.0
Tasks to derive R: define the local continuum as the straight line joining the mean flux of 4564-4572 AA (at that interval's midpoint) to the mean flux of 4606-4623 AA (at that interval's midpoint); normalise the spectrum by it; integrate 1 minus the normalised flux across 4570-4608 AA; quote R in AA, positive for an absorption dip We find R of 1.53 AA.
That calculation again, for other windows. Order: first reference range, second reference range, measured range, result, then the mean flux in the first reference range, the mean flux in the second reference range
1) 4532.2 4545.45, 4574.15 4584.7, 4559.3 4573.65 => -0.9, 2.85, 3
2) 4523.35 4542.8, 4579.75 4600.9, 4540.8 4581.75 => -2.2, 2.84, 3.01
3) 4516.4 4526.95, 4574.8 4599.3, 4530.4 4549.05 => 1.5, 3.16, 3.02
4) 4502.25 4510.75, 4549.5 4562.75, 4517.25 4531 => 0.7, 3.3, 3.12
